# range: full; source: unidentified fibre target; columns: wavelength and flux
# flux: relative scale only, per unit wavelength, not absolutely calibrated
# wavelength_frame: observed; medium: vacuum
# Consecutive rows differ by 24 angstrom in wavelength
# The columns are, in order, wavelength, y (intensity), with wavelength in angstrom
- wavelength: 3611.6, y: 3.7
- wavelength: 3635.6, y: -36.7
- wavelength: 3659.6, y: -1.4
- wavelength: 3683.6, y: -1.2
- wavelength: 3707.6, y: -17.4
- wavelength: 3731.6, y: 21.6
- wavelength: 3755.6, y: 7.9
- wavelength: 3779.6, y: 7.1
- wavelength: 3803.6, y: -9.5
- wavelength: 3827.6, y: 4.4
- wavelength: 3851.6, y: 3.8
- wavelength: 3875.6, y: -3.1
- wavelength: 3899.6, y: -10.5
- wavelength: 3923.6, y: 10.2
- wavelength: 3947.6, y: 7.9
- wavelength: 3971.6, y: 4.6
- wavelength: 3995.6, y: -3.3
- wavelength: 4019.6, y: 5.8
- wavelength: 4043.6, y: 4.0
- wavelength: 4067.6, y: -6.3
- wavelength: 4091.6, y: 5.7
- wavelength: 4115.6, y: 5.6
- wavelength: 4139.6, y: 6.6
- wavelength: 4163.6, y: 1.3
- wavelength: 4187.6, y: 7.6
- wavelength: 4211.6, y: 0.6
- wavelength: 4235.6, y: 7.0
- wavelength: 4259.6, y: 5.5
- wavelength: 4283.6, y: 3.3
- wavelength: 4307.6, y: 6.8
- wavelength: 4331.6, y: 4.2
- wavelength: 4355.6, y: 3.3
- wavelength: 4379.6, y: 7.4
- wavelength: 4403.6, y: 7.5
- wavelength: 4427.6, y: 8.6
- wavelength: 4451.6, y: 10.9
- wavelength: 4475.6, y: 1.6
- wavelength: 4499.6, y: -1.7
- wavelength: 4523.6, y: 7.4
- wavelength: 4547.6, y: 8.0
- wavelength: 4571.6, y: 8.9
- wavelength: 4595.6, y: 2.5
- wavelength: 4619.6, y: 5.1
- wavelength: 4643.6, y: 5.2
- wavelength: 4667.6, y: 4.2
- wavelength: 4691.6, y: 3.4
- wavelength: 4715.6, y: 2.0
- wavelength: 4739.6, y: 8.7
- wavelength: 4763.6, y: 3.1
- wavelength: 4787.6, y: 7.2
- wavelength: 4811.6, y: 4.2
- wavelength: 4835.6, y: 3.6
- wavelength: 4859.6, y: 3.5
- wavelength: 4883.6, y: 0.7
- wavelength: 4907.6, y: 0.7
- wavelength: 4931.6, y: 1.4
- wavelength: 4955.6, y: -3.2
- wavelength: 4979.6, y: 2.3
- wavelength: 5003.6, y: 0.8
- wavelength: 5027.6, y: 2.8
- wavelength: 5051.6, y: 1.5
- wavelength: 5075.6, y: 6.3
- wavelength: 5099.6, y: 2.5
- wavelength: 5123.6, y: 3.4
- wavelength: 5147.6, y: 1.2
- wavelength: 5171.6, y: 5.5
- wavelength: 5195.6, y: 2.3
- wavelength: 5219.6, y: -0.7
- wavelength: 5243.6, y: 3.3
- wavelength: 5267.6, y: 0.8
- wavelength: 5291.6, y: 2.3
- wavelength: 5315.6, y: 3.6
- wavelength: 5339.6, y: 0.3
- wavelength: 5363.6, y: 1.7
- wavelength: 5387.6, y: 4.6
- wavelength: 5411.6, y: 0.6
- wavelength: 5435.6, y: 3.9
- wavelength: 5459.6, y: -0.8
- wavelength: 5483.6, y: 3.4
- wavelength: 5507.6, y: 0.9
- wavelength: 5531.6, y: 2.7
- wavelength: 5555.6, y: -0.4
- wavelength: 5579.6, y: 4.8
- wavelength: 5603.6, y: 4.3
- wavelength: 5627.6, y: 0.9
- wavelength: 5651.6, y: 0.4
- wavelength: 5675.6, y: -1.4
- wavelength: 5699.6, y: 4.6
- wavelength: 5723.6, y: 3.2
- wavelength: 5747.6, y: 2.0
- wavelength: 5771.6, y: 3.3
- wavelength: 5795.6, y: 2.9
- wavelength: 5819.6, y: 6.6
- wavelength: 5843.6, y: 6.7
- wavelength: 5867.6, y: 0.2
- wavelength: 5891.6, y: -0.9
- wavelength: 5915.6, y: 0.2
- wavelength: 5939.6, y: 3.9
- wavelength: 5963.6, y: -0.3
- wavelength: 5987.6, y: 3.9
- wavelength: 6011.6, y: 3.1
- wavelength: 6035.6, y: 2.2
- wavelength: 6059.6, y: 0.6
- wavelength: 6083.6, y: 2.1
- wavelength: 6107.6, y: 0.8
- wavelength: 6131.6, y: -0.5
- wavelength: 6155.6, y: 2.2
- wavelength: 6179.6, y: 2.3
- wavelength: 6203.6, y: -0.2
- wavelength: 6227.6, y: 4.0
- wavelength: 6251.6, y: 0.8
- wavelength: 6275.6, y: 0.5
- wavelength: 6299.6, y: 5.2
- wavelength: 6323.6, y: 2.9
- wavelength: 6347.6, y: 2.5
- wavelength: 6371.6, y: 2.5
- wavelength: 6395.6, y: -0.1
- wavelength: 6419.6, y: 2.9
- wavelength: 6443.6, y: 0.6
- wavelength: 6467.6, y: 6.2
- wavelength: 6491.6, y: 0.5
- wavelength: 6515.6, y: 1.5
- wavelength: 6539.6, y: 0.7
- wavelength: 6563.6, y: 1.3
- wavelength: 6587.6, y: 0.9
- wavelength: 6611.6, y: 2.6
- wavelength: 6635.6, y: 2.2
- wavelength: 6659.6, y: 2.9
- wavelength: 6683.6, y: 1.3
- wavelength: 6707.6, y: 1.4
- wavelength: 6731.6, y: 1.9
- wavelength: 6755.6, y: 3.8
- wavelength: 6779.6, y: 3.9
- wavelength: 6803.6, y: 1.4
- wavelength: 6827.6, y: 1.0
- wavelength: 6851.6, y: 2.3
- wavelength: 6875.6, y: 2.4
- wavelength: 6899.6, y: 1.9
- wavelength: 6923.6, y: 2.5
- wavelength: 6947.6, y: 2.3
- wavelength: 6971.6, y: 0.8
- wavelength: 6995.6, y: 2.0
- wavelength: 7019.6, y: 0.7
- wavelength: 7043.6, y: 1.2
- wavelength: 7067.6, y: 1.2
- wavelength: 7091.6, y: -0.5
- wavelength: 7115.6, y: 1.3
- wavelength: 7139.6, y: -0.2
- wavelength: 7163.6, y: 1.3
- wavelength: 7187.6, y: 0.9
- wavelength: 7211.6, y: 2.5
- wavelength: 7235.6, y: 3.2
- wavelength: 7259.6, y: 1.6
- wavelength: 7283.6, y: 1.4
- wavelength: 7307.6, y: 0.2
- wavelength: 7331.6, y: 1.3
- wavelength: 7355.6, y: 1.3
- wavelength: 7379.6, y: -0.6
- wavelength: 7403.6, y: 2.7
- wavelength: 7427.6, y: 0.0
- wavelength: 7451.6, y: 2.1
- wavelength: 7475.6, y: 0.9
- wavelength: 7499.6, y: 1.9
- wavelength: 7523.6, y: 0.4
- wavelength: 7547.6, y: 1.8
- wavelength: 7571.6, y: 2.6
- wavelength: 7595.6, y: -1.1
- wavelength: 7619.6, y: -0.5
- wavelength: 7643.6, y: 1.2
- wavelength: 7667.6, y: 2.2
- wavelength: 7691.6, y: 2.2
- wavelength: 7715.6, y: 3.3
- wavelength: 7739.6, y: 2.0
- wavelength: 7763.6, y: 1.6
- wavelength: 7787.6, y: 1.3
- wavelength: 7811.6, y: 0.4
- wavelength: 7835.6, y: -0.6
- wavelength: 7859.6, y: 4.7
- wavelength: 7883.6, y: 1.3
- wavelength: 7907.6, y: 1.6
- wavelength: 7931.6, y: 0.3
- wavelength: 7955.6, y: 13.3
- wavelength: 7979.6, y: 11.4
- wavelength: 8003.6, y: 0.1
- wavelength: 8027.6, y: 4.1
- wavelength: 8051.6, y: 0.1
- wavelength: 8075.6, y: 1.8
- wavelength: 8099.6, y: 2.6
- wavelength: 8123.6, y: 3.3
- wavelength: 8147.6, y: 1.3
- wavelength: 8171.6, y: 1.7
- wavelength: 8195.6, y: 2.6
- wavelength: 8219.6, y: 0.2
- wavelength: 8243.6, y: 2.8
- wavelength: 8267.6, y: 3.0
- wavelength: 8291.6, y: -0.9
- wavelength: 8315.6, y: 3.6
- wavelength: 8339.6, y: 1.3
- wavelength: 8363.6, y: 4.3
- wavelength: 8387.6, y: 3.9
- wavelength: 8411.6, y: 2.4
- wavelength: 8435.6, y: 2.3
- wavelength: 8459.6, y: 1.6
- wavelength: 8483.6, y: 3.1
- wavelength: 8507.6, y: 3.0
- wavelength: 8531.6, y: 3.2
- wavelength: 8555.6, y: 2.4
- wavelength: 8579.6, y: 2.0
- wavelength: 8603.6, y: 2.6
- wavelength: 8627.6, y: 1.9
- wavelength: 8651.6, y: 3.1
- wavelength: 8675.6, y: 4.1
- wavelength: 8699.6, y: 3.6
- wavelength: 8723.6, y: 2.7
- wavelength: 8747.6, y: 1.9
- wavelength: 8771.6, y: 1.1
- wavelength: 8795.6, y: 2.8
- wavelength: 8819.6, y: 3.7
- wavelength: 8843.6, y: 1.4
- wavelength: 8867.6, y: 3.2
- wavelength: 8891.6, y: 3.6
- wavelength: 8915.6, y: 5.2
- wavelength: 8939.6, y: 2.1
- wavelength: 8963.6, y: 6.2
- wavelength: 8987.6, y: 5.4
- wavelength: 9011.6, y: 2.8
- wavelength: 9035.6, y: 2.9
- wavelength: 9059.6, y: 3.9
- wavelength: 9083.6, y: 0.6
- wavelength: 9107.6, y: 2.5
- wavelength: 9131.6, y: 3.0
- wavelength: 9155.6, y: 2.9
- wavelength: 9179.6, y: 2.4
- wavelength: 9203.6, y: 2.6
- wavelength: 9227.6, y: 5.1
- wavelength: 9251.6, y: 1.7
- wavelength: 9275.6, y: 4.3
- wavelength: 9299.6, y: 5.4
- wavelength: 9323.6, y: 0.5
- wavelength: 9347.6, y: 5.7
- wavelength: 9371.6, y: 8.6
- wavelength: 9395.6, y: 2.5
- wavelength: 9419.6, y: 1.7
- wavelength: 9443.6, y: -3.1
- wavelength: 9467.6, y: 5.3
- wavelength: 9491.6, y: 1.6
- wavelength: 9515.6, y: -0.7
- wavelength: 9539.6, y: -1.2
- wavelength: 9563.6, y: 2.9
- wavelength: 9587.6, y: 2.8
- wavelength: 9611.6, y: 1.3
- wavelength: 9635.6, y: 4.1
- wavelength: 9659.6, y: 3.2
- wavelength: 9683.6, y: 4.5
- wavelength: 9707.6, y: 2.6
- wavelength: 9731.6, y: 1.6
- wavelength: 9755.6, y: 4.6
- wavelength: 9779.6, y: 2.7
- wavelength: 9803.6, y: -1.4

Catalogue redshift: 1.138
